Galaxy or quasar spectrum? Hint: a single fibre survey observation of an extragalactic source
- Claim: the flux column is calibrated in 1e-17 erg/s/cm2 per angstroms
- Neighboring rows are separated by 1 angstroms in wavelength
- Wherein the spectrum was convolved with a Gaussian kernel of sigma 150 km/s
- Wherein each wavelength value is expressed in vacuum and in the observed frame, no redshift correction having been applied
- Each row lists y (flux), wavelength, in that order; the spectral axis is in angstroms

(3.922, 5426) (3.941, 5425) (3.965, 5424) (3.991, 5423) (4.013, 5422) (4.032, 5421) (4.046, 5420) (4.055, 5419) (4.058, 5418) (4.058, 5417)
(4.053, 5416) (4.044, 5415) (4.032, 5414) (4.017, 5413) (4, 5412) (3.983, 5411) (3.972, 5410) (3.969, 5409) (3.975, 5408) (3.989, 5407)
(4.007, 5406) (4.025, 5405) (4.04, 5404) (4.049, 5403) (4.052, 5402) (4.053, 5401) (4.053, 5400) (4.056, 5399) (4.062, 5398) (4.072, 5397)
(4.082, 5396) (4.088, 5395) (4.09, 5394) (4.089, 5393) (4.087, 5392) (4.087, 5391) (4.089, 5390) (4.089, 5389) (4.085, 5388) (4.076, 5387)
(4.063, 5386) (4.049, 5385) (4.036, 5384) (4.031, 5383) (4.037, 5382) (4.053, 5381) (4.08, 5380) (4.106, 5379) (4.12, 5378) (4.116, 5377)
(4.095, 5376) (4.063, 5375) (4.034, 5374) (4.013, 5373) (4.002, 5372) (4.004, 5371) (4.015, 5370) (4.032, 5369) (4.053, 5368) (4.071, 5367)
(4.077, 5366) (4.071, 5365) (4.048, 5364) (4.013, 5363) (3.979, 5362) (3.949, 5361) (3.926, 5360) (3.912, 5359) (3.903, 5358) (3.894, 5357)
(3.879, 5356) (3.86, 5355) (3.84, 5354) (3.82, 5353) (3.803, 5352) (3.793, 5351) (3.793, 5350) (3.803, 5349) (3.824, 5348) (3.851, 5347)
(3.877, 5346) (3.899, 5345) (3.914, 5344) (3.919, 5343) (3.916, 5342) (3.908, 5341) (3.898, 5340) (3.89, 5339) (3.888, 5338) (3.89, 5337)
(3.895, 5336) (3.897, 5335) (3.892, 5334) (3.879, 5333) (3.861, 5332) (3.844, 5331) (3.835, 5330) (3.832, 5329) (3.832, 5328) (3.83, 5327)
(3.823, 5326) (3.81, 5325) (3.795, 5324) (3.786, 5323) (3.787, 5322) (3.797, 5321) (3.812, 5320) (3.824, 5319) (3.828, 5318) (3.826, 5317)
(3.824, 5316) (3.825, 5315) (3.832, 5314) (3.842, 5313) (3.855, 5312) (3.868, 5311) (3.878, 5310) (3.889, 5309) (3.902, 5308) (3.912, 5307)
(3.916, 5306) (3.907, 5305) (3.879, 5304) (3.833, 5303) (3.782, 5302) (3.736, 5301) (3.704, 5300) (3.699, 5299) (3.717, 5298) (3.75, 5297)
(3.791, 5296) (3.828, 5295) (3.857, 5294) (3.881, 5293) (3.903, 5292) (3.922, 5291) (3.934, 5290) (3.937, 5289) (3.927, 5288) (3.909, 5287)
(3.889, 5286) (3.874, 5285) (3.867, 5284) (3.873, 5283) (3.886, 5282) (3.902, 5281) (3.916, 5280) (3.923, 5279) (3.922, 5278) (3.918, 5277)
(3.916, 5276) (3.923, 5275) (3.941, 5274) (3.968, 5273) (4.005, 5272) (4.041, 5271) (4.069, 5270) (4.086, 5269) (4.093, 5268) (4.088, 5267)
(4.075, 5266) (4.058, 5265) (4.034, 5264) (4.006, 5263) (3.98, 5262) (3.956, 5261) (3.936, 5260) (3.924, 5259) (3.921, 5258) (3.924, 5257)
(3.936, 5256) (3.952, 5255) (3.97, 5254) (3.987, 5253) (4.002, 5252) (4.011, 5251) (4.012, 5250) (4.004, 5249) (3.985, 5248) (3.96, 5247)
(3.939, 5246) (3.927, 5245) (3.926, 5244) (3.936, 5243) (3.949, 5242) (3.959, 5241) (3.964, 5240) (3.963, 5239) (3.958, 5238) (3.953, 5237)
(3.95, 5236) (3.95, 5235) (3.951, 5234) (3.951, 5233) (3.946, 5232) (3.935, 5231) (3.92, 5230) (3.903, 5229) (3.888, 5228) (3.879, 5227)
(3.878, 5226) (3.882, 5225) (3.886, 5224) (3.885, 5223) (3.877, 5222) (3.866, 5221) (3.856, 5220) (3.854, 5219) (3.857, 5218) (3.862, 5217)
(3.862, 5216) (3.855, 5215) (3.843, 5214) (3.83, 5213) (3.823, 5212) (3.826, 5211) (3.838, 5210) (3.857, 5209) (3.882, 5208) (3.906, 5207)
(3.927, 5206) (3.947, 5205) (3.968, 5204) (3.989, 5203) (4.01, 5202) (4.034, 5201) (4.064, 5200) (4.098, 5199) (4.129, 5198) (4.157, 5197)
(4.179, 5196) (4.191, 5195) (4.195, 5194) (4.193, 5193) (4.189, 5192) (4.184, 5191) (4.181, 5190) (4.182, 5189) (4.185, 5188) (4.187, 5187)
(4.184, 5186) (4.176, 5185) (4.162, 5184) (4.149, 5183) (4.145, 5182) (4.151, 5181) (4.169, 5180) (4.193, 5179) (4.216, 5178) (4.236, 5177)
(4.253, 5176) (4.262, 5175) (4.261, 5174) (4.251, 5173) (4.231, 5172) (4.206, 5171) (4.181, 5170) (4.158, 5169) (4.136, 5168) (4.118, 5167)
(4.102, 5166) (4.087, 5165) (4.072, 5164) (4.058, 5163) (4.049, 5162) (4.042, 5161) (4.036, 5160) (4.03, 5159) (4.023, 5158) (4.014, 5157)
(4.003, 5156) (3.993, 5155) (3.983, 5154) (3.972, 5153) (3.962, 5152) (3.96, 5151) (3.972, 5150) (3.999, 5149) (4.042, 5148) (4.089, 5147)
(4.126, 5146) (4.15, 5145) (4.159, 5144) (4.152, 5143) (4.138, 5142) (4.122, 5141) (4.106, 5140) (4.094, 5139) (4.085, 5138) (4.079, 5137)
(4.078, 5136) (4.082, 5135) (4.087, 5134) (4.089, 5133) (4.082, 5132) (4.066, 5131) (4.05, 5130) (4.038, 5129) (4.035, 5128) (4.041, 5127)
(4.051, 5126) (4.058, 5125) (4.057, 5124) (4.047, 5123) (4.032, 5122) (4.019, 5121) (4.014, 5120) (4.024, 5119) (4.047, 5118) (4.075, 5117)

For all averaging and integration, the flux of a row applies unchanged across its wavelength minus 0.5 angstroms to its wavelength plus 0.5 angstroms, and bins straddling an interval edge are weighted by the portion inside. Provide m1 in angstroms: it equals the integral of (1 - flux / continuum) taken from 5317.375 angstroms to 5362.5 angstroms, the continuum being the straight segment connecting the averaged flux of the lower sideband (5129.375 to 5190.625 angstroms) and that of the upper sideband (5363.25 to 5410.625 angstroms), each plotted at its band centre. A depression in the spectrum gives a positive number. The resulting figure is 2.3 angstroms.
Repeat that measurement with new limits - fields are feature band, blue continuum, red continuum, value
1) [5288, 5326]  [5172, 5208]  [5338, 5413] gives 1.98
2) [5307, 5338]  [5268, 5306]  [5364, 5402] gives 0.86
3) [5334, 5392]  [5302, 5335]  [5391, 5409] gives -0.20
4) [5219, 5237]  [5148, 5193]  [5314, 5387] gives 0.67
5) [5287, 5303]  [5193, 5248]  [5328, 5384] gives 0.47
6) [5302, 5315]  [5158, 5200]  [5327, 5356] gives 0.17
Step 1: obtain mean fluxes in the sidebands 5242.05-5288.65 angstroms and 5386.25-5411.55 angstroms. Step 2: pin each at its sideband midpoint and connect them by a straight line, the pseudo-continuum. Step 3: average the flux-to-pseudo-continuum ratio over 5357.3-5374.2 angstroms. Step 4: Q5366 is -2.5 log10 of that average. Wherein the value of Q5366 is 0.01 mag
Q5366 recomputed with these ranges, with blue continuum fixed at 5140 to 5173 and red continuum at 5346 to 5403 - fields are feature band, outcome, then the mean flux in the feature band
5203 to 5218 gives 0.05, 3.88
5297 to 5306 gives 0.07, 3.79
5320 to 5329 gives 0.06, 3.81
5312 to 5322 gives 0.06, 3.82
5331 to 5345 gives 0.03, 3.89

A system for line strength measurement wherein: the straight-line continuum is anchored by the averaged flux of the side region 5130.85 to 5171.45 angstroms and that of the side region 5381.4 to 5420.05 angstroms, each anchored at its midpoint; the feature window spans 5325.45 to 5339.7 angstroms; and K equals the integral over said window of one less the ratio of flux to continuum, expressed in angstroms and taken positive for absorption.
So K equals 0.67 angstroms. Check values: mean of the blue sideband 4.07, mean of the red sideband 4.05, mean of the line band 3.86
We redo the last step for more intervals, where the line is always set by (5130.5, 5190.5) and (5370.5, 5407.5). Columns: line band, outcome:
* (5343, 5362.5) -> 0.9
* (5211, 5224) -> 0.8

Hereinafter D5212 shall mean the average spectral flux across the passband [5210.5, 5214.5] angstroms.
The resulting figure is 3.83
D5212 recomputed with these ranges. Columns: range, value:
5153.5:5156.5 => 3.99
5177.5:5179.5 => 4.2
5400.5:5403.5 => 4.05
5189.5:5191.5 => 4.18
